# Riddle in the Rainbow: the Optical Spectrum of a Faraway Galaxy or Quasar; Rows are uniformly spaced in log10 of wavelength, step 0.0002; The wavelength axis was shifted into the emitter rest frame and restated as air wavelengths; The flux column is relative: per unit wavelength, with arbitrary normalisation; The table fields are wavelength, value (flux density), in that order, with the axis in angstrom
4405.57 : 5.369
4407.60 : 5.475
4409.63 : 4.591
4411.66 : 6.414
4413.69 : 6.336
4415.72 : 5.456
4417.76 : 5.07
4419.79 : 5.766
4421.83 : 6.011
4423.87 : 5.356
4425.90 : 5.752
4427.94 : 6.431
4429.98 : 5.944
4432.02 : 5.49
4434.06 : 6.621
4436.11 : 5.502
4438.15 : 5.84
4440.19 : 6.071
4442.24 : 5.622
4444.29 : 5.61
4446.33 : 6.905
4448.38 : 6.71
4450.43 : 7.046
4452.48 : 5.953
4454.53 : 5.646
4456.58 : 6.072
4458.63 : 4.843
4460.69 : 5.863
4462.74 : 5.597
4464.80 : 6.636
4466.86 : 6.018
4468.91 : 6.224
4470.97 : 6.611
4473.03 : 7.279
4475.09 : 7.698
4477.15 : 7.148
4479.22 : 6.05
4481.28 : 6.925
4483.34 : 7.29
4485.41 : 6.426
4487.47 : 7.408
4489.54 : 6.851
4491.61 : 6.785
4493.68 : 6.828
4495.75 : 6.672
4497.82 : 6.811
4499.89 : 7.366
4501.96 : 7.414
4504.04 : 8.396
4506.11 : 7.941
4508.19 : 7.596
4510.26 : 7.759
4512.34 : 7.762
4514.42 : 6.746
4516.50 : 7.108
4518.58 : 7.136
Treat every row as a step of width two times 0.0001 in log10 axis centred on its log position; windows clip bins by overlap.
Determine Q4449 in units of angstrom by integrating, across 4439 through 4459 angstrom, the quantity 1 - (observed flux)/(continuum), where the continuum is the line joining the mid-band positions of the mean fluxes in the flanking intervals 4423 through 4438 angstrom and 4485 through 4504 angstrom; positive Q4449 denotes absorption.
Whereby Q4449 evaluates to 0.4 angstrom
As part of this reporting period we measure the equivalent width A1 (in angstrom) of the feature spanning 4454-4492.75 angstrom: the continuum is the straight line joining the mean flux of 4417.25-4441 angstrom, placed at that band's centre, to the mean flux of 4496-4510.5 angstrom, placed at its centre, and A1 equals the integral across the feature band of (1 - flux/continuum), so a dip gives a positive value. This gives 2.1 angstrom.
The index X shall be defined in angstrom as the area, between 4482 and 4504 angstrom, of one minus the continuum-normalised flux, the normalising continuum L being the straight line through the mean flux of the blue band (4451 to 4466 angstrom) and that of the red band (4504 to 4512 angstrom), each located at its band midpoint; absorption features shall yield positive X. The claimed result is 0.6 angstrom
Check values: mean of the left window 5.84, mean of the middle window 7.05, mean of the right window 7.85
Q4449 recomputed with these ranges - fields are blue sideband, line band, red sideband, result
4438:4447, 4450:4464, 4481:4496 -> 1.0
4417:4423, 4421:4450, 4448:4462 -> -1.1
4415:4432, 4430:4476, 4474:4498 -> 0.8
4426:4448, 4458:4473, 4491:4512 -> 1.2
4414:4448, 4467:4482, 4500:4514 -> 0.3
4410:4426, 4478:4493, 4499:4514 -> 0.9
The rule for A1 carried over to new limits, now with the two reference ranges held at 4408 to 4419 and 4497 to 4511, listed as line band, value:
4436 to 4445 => 0.6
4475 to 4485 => 0.2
